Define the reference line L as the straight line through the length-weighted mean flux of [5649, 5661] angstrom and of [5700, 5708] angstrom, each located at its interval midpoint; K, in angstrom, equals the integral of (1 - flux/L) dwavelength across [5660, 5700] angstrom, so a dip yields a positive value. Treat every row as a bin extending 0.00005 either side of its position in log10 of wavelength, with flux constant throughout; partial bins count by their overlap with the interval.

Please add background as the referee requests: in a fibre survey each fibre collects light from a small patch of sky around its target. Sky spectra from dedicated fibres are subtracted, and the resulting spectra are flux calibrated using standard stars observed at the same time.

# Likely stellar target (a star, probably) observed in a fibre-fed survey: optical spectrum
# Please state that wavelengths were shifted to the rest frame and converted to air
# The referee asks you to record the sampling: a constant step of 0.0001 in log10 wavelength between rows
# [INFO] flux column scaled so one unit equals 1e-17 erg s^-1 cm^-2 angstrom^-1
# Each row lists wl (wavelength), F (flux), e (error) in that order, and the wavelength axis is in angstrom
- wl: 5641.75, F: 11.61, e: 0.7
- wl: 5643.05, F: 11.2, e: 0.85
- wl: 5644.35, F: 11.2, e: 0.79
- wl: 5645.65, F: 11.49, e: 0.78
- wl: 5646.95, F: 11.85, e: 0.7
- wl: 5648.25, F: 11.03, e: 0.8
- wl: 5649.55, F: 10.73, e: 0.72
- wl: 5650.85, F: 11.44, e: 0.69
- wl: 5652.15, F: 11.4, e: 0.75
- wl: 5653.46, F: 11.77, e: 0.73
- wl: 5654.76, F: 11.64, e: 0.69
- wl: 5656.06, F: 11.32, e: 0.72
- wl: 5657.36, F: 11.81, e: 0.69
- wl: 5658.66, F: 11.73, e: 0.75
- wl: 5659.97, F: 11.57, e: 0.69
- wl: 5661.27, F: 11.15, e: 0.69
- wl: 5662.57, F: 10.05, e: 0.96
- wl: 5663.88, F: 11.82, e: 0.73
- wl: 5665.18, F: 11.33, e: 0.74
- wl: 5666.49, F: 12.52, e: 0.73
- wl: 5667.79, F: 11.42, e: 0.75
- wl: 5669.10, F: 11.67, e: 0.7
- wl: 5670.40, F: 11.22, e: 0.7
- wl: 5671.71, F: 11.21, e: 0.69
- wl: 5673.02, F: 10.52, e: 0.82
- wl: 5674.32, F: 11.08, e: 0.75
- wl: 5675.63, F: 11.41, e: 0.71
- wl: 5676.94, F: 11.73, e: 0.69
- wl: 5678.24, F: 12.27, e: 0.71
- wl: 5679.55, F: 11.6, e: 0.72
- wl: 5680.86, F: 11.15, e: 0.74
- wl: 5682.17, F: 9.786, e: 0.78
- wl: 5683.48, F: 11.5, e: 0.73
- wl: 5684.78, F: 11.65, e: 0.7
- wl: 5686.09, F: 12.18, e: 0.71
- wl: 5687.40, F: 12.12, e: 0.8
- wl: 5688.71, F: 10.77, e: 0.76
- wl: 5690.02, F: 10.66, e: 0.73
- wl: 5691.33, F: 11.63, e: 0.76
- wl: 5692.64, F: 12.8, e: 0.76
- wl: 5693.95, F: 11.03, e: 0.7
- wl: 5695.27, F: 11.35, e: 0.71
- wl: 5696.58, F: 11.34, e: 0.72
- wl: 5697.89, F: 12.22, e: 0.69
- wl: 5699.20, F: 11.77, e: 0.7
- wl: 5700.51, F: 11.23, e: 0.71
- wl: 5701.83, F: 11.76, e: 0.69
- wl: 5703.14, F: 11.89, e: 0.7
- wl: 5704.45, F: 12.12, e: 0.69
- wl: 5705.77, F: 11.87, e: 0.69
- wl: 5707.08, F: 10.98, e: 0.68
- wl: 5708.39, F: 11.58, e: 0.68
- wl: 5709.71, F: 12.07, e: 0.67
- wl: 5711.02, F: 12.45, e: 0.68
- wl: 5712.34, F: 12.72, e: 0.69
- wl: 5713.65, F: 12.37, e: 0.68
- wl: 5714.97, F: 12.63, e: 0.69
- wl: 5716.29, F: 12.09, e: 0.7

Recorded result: 0.5 angstrom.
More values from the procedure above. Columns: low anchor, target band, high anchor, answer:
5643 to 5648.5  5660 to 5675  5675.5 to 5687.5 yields 0.2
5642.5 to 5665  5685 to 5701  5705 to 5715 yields 0.3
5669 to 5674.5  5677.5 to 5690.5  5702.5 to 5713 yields 0.0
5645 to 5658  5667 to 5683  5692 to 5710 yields 0.4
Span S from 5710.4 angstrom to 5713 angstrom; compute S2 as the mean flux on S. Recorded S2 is 12.6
